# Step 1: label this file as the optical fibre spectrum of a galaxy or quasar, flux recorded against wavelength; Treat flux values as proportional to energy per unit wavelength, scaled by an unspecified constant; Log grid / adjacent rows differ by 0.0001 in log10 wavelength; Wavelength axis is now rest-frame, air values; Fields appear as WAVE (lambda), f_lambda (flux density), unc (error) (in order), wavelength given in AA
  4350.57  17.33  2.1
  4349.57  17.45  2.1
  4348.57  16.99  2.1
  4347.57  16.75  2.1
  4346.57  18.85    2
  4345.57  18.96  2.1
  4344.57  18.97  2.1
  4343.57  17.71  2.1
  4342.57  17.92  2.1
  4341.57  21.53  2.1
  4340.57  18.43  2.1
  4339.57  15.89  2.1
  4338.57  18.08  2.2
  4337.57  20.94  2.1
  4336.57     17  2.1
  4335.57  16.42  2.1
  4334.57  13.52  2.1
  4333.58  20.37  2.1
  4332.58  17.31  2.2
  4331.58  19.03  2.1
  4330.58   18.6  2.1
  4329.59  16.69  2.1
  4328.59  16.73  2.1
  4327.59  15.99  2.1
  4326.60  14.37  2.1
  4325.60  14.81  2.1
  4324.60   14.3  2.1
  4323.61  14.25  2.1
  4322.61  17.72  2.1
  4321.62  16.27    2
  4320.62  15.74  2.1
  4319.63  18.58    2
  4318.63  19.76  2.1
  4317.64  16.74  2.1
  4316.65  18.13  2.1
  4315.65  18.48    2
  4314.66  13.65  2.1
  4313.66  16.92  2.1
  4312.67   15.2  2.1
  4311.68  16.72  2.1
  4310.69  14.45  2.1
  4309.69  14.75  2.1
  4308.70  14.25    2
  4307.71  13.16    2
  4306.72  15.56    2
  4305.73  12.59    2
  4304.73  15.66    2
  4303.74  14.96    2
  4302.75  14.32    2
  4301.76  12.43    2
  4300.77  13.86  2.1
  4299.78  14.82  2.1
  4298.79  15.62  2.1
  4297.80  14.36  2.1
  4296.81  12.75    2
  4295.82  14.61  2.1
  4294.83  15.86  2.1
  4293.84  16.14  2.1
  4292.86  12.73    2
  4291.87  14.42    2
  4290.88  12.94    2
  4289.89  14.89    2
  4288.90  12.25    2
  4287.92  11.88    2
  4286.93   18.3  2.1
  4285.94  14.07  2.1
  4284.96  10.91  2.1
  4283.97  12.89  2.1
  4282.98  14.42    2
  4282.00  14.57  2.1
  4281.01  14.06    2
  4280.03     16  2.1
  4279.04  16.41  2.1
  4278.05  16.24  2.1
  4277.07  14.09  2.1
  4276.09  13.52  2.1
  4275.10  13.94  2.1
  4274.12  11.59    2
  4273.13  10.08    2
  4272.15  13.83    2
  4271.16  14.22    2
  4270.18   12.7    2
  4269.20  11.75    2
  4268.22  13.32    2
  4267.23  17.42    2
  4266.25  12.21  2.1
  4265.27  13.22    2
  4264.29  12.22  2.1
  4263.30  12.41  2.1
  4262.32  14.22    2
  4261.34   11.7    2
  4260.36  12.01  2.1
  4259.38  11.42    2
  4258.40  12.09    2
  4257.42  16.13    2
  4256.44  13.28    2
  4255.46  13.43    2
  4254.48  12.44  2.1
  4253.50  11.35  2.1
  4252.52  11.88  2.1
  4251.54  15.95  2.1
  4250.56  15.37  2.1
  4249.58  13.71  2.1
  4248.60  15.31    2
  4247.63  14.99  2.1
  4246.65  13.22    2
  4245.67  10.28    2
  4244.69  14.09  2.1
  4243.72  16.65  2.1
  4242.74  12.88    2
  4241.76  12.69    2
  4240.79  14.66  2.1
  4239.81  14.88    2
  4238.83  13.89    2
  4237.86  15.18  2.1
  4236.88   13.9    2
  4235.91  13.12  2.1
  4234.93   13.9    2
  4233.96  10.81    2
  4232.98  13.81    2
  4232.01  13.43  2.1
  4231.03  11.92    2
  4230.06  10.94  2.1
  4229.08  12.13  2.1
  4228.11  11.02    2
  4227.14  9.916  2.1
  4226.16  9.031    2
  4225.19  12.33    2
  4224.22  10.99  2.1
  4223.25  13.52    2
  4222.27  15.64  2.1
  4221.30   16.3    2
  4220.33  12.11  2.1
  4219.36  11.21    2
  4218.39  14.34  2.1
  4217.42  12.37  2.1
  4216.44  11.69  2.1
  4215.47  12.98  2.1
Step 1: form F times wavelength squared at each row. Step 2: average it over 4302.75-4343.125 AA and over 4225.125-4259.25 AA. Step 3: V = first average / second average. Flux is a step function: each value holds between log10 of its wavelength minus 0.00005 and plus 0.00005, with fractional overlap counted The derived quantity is 1.30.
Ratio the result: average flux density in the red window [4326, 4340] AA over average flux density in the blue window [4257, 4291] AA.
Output 1.27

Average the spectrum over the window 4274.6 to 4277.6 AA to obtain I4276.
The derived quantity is 13.9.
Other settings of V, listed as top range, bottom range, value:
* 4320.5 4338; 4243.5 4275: 1.30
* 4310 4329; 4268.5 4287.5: 1.19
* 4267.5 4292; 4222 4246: 1.09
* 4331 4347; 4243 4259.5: 1.39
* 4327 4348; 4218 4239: 1.48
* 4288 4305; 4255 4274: 1.11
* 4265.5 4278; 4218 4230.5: 1.11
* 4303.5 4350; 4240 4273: 1.29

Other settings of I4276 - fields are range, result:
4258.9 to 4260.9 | 11.7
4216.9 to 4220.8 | 12.5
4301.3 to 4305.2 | 14.4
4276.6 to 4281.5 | 15.4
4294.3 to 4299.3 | 14.6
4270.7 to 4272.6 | 14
